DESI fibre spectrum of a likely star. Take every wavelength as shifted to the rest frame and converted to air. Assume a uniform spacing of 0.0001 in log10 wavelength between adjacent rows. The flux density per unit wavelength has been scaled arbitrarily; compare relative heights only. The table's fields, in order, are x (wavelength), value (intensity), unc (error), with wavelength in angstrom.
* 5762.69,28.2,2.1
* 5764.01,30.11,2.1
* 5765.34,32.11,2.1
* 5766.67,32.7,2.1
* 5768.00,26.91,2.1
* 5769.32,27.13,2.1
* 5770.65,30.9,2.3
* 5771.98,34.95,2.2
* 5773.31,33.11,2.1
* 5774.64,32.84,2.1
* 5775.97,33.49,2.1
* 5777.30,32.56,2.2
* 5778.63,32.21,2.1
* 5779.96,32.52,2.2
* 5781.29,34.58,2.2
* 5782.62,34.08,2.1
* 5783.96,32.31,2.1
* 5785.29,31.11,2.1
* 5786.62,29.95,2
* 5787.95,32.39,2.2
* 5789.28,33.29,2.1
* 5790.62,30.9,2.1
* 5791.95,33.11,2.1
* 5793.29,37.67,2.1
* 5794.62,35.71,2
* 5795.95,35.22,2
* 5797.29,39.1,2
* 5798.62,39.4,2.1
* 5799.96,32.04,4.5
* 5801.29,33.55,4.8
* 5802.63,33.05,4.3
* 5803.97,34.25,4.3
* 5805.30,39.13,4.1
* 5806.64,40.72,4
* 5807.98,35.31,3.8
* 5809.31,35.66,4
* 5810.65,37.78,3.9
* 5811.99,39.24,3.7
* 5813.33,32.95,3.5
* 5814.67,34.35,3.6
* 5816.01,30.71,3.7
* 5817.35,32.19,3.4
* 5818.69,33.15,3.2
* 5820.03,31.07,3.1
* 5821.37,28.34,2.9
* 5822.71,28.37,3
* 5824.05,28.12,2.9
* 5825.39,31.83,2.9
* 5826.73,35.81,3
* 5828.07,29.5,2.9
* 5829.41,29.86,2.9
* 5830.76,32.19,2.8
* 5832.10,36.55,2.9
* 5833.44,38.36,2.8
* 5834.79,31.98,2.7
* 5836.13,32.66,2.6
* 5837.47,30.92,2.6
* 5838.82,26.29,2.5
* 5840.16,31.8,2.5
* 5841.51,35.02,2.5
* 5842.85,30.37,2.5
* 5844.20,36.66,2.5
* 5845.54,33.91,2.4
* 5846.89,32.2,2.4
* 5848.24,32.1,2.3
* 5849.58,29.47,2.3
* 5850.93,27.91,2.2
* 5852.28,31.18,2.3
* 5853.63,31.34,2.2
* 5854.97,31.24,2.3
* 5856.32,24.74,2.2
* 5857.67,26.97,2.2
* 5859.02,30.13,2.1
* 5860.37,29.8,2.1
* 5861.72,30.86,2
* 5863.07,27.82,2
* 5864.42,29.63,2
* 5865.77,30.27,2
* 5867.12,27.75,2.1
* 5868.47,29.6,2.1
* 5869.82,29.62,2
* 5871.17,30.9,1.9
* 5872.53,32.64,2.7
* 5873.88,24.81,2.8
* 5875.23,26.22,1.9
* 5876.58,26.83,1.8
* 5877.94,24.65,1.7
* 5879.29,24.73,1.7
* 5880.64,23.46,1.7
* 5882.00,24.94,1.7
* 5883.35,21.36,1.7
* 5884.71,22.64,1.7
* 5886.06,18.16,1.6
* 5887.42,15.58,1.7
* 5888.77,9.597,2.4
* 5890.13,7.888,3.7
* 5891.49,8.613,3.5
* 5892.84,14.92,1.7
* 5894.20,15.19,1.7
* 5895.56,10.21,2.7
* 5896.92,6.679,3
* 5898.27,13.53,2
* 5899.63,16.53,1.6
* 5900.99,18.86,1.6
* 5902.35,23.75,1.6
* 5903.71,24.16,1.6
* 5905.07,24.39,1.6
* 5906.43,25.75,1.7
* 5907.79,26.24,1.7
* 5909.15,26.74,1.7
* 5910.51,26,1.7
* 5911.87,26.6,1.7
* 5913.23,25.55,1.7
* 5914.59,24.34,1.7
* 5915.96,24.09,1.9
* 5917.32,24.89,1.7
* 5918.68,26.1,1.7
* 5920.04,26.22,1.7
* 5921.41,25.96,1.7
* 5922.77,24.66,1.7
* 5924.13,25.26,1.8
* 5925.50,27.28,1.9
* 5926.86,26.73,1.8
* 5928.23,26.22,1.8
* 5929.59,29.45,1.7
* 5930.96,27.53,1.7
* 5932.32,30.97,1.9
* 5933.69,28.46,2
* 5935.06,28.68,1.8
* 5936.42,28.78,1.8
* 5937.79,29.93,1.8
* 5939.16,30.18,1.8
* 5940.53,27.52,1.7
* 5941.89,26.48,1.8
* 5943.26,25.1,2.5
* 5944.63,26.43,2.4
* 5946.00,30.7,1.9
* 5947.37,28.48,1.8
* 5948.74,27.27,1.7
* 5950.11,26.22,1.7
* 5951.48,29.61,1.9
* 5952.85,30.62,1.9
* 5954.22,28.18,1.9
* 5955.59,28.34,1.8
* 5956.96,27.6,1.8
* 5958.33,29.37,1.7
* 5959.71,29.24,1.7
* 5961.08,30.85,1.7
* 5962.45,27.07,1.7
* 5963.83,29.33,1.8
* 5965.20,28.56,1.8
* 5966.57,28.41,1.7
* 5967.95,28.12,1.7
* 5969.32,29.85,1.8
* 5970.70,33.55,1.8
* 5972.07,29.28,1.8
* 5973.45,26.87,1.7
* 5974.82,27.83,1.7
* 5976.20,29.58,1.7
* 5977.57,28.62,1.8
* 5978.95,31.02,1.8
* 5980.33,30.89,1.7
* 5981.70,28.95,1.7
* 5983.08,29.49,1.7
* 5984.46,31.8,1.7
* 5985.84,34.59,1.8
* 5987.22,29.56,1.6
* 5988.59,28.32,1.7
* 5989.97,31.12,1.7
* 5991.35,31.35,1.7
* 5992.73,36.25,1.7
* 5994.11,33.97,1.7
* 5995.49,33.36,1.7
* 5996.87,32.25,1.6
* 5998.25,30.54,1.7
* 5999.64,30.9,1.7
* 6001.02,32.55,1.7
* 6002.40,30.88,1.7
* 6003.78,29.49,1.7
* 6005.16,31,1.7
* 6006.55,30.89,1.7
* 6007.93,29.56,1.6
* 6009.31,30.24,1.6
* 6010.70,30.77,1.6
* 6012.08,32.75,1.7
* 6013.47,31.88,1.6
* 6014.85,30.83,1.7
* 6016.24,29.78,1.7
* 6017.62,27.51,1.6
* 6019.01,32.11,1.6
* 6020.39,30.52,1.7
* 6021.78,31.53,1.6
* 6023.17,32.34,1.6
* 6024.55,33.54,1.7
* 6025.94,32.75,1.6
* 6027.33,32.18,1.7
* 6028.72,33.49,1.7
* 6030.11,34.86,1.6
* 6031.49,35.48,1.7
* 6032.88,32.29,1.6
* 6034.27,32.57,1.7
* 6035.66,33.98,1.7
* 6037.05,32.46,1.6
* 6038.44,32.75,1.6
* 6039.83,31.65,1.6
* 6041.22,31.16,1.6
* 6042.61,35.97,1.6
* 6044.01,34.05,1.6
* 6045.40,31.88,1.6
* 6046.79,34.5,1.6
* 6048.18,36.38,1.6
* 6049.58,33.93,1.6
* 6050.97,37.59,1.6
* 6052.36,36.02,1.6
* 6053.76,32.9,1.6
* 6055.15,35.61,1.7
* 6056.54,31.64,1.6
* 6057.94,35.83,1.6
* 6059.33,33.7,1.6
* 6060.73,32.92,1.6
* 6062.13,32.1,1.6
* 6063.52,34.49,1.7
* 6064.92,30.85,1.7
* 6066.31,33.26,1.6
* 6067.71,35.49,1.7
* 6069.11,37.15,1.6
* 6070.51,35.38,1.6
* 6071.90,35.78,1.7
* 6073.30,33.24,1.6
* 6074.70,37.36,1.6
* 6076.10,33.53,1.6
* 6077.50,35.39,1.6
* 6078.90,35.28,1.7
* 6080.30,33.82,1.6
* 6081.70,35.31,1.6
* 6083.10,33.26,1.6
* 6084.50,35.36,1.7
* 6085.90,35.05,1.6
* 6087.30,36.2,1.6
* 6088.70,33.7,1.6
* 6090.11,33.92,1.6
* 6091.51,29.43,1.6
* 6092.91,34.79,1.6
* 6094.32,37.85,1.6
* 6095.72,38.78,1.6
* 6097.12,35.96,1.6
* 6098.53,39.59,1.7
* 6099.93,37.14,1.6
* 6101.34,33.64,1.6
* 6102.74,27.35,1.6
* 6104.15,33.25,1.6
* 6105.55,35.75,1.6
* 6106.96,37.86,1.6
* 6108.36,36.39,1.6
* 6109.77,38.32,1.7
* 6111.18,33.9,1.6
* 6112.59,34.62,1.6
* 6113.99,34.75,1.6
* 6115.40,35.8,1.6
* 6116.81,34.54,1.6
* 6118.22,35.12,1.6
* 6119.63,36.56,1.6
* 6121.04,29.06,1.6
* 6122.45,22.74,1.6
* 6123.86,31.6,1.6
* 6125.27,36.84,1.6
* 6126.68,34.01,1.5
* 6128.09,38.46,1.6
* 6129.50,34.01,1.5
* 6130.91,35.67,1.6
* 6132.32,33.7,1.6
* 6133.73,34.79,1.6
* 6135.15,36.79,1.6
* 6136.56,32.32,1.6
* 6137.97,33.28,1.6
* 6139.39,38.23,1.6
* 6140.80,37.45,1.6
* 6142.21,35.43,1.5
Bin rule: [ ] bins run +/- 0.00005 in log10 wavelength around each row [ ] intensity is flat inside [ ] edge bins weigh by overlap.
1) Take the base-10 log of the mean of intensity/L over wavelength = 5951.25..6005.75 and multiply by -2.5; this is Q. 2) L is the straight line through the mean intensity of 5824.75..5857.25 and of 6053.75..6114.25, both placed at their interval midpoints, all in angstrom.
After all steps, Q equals 0.11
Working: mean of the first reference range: 31.8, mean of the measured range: 30.2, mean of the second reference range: 34.8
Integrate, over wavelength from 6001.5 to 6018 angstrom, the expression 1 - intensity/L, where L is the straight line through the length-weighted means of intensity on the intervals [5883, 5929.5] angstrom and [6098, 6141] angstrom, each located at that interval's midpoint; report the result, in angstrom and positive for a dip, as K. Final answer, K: -1.8 angstrom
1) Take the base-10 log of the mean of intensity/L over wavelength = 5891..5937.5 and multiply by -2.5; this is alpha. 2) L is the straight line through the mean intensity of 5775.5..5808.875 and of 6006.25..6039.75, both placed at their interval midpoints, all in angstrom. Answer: 0.38 mag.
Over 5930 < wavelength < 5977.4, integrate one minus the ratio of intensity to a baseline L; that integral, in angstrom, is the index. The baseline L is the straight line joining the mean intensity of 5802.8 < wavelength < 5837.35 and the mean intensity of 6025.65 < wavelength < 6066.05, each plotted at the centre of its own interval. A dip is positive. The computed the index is 7.0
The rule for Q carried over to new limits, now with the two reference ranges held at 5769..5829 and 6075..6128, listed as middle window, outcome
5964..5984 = 0.16 mag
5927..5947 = 0.20 mag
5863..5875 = 0.16 mag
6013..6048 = 0.06 mag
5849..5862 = 0.15 mag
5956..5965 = 0.18 mag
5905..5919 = 0.31 mag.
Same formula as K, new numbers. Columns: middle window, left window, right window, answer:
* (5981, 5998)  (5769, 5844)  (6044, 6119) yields 1.27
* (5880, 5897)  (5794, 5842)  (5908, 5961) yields 8.15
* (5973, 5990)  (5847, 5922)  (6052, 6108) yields -0.33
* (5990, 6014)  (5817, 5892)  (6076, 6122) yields 0.41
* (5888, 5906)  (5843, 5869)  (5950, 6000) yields 8.98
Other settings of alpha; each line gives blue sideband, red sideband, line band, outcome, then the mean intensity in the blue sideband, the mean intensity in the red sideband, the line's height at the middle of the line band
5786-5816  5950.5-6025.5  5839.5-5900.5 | 0.32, 35.1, 30.4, 33.4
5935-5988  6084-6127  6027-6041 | -0.04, 29.1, 34.5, 31.8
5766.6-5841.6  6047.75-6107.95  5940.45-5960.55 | 0.21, 33.2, 34.7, 34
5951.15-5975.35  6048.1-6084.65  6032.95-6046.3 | 0.01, 29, 34.5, 33.1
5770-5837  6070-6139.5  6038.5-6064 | 0.02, 33.6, 34.7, 34.5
